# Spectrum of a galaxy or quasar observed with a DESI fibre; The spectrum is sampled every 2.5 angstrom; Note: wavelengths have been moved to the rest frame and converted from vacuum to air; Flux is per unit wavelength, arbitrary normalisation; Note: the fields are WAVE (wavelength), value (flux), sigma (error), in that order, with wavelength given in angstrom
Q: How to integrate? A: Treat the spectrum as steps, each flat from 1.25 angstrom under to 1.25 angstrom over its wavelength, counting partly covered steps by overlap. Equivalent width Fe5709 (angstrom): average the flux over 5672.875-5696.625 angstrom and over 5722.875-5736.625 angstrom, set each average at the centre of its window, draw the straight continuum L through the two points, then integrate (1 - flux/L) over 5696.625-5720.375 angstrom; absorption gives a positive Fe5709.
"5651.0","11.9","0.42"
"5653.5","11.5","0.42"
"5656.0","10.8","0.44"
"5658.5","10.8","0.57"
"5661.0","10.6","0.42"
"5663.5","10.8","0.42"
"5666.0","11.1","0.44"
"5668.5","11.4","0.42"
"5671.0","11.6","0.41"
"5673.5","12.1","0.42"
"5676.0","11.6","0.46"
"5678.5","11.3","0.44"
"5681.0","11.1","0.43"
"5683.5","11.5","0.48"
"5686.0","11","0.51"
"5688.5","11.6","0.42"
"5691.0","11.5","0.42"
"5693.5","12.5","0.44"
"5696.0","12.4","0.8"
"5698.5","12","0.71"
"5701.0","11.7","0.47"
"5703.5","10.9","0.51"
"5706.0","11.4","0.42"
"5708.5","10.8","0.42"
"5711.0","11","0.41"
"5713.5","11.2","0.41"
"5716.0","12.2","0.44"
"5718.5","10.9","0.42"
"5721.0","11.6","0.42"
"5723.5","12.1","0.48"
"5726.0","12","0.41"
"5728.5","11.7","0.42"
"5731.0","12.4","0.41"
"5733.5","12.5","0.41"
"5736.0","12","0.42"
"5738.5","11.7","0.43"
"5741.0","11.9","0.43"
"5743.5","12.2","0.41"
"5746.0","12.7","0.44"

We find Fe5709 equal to 1.02 angstrom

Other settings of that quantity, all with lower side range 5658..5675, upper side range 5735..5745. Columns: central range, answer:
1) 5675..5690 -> 0.0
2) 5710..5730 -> 0.3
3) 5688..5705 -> -0.4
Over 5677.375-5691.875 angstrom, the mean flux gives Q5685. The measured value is 11.3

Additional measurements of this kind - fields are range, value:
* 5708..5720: 11.3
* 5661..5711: 11.5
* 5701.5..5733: 11.5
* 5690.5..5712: 11.6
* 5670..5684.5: 11.5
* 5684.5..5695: 11.7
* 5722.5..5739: 12.1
